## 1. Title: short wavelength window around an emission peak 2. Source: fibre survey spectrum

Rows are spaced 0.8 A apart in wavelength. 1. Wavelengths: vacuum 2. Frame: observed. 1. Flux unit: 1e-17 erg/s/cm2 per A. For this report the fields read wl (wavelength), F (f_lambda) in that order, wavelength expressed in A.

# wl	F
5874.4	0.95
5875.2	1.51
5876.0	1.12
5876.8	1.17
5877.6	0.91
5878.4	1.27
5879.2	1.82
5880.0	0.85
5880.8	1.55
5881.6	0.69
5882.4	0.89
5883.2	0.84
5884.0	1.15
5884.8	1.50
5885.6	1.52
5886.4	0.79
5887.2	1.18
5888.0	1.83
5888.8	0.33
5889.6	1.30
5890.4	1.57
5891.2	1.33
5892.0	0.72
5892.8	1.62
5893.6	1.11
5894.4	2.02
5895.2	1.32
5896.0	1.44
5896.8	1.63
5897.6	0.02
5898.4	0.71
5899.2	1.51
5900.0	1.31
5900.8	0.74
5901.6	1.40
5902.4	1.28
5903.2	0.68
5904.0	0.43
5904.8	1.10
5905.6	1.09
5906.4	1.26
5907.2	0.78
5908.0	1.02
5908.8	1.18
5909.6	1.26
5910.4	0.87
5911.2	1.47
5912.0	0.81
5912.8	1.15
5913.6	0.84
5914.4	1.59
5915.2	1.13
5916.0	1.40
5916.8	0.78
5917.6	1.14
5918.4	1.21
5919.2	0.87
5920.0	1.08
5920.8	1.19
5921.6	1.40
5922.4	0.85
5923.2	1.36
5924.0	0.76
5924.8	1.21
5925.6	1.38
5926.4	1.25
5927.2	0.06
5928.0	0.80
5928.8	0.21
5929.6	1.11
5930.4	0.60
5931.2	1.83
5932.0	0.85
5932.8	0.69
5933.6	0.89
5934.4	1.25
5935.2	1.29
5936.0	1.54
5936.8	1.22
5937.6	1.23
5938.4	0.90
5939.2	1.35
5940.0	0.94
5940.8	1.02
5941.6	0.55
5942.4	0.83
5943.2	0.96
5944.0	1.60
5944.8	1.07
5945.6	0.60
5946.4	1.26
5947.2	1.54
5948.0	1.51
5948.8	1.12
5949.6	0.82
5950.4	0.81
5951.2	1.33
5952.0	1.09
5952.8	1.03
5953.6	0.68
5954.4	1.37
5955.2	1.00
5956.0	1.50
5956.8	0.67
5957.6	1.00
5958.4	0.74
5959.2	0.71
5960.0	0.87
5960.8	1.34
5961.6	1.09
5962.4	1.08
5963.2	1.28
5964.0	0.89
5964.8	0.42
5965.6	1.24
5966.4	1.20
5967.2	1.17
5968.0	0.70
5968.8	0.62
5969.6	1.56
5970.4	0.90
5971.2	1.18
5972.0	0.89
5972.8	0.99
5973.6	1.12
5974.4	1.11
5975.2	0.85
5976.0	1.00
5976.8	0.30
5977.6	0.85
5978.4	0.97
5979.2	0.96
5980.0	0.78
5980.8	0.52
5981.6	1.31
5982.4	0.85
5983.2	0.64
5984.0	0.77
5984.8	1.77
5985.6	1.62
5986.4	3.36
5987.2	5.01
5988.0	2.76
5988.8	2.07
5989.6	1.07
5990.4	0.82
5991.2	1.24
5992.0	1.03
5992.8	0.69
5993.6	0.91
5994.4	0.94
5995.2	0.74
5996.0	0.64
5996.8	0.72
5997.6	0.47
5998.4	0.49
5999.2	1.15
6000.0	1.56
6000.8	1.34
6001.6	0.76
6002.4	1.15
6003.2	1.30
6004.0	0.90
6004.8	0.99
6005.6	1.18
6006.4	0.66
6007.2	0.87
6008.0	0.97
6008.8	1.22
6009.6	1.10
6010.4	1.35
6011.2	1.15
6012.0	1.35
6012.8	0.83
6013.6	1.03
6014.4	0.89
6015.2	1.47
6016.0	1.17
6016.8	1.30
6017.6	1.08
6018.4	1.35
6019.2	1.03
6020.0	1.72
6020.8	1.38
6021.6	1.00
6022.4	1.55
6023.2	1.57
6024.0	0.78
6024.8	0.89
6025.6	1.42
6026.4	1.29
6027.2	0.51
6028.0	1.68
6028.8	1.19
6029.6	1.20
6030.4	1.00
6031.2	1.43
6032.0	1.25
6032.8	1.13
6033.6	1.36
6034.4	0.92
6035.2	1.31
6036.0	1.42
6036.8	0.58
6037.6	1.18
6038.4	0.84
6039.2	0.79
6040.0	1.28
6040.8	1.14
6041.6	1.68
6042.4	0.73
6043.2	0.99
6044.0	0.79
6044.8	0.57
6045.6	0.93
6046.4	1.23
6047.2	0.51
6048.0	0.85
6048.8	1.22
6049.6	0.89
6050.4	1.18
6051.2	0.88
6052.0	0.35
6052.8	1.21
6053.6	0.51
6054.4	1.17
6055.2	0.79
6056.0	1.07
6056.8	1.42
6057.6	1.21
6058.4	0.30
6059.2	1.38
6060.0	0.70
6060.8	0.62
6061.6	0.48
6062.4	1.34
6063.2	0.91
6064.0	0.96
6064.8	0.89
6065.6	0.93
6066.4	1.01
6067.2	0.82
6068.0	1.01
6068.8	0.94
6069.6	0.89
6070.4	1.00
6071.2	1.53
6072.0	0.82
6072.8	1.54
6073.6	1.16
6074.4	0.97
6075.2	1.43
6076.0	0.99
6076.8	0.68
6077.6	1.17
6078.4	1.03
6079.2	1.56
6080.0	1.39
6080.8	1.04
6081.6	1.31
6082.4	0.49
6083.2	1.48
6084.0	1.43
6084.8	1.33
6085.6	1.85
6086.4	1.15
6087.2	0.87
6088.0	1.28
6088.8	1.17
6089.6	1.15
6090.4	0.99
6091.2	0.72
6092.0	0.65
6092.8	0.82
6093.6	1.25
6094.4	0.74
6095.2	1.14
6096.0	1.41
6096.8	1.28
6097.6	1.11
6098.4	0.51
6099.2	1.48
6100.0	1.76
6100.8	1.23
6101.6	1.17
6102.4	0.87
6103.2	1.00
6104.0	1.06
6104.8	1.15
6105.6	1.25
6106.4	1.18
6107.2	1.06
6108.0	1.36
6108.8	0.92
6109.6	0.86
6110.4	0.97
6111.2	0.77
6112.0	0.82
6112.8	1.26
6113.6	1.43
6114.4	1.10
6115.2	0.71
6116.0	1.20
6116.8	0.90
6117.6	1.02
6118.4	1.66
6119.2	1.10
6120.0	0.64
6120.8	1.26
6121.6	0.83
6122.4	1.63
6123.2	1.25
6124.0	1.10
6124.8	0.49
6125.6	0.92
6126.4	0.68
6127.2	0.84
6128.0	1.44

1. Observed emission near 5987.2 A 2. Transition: H-gamma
